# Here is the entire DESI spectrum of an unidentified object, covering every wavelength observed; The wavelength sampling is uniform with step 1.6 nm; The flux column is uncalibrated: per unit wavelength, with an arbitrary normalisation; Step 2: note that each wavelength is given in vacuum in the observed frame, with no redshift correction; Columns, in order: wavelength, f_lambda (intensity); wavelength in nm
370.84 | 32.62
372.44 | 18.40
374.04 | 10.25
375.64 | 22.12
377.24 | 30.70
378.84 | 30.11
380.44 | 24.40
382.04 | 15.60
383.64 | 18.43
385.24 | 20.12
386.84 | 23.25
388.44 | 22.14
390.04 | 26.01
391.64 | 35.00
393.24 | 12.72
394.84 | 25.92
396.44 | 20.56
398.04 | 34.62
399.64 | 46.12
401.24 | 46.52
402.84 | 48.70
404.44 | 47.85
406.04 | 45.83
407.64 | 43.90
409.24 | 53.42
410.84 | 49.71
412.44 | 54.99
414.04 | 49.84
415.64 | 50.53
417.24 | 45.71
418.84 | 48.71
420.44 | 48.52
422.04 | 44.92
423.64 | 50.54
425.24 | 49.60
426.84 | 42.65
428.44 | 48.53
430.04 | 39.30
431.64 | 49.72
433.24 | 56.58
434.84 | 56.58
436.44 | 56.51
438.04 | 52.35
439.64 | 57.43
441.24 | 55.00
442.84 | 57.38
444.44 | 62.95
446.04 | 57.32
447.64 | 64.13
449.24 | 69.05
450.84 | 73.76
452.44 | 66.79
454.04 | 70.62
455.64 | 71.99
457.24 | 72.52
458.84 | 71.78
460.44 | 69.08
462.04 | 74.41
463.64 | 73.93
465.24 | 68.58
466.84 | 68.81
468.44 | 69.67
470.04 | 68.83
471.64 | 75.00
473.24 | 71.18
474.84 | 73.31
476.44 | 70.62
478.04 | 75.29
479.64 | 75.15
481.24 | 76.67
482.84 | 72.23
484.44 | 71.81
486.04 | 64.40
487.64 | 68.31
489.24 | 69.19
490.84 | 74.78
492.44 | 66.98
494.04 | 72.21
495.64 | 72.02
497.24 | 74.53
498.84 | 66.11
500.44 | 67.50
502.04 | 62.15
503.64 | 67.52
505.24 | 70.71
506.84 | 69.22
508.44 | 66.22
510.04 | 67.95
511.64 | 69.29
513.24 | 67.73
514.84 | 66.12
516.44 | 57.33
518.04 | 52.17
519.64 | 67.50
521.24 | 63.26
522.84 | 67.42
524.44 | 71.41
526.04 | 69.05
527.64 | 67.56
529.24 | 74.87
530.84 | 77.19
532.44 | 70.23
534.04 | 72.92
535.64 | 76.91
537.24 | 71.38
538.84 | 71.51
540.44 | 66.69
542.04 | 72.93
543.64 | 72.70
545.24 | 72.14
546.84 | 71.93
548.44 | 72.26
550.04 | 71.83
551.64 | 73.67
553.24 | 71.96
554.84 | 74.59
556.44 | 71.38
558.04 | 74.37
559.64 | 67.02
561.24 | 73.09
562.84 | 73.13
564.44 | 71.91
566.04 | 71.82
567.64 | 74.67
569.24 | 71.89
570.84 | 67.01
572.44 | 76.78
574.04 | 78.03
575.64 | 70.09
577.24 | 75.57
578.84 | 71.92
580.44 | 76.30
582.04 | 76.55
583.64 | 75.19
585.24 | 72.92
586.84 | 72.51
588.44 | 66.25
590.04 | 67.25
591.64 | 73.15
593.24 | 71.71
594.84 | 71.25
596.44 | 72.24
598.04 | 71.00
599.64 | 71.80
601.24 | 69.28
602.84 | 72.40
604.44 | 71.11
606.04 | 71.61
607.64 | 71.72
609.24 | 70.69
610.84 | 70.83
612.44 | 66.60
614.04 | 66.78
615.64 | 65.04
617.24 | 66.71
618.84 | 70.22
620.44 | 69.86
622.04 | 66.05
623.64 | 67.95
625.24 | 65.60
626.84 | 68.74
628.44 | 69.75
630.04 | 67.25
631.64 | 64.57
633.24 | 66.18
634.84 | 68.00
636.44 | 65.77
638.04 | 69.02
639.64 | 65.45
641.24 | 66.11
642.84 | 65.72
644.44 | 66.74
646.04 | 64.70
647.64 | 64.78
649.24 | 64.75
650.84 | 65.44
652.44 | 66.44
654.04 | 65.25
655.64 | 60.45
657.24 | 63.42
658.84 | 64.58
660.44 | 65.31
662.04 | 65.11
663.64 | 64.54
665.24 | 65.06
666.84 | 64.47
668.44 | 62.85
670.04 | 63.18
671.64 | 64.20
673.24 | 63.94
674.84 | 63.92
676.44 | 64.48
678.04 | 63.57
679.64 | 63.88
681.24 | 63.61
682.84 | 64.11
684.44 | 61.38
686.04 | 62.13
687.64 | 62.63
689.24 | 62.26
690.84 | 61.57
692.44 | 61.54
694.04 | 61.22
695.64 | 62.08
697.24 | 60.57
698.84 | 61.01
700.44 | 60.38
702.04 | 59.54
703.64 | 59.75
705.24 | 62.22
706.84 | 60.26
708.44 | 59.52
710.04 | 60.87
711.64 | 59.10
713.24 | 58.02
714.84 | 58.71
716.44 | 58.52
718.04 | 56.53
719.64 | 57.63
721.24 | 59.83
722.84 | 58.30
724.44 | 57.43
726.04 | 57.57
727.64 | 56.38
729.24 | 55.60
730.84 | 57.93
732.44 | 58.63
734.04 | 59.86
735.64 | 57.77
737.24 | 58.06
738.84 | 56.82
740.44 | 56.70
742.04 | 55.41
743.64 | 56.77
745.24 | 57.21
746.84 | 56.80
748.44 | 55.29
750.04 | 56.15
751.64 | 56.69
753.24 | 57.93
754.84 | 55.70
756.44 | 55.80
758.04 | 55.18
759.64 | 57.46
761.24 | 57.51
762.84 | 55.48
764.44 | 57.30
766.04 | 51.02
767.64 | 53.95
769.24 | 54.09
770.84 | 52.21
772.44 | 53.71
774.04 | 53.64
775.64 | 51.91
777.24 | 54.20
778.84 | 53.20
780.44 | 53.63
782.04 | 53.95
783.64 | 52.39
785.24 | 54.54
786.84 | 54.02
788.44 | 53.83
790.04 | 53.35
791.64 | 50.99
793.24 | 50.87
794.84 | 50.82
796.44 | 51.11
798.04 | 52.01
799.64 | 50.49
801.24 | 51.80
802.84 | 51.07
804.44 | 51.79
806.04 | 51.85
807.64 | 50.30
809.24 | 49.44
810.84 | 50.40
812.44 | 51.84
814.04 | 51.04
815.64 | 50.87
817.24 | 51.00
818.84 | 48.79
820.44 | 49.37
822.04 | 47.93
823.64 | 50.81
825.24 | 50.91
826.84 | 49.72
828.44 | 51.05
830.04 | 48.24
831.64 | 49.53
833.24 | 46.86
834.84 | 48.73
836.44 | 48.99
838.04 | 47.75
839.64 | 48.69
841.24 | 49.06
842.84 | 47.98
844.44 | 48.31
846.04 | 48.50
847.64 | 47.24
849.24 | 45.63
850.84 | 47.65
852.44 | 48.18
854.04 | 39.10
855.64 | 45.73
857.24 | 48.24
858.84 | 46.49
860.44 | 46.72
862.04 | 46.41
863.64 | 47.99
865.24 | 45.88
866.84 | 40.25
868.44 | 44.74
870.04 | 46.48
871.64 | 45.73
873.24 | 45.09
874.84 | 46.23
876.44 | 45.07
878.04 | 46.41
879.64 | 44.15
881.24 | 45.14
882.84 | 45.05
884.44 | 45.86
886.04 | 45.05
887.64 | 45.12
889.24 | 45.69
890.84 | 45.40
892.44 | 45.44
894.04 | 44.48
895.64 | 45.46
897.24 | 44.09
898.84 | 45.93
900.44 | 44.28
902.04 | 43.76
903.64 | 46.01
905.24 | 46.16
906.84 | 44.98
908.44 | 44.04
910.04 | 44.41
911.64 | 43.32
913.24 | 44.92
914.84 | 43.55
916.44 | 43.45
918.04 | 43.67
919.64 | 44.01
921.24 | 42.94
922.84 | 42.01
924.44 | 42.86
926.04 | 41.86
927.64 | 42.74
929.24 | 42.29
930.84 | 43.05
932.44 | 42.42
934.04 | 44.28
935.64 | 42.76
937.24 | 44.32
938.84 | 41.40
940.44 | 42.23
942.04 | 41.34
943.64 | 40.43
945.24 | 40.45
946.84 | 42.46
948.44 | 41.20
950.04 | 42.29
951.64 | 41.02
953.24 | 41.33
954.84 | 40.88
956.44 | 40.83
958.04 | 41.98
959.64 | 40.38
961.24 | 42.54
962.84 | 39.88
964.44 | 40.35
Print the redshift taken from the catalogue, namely 0.00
